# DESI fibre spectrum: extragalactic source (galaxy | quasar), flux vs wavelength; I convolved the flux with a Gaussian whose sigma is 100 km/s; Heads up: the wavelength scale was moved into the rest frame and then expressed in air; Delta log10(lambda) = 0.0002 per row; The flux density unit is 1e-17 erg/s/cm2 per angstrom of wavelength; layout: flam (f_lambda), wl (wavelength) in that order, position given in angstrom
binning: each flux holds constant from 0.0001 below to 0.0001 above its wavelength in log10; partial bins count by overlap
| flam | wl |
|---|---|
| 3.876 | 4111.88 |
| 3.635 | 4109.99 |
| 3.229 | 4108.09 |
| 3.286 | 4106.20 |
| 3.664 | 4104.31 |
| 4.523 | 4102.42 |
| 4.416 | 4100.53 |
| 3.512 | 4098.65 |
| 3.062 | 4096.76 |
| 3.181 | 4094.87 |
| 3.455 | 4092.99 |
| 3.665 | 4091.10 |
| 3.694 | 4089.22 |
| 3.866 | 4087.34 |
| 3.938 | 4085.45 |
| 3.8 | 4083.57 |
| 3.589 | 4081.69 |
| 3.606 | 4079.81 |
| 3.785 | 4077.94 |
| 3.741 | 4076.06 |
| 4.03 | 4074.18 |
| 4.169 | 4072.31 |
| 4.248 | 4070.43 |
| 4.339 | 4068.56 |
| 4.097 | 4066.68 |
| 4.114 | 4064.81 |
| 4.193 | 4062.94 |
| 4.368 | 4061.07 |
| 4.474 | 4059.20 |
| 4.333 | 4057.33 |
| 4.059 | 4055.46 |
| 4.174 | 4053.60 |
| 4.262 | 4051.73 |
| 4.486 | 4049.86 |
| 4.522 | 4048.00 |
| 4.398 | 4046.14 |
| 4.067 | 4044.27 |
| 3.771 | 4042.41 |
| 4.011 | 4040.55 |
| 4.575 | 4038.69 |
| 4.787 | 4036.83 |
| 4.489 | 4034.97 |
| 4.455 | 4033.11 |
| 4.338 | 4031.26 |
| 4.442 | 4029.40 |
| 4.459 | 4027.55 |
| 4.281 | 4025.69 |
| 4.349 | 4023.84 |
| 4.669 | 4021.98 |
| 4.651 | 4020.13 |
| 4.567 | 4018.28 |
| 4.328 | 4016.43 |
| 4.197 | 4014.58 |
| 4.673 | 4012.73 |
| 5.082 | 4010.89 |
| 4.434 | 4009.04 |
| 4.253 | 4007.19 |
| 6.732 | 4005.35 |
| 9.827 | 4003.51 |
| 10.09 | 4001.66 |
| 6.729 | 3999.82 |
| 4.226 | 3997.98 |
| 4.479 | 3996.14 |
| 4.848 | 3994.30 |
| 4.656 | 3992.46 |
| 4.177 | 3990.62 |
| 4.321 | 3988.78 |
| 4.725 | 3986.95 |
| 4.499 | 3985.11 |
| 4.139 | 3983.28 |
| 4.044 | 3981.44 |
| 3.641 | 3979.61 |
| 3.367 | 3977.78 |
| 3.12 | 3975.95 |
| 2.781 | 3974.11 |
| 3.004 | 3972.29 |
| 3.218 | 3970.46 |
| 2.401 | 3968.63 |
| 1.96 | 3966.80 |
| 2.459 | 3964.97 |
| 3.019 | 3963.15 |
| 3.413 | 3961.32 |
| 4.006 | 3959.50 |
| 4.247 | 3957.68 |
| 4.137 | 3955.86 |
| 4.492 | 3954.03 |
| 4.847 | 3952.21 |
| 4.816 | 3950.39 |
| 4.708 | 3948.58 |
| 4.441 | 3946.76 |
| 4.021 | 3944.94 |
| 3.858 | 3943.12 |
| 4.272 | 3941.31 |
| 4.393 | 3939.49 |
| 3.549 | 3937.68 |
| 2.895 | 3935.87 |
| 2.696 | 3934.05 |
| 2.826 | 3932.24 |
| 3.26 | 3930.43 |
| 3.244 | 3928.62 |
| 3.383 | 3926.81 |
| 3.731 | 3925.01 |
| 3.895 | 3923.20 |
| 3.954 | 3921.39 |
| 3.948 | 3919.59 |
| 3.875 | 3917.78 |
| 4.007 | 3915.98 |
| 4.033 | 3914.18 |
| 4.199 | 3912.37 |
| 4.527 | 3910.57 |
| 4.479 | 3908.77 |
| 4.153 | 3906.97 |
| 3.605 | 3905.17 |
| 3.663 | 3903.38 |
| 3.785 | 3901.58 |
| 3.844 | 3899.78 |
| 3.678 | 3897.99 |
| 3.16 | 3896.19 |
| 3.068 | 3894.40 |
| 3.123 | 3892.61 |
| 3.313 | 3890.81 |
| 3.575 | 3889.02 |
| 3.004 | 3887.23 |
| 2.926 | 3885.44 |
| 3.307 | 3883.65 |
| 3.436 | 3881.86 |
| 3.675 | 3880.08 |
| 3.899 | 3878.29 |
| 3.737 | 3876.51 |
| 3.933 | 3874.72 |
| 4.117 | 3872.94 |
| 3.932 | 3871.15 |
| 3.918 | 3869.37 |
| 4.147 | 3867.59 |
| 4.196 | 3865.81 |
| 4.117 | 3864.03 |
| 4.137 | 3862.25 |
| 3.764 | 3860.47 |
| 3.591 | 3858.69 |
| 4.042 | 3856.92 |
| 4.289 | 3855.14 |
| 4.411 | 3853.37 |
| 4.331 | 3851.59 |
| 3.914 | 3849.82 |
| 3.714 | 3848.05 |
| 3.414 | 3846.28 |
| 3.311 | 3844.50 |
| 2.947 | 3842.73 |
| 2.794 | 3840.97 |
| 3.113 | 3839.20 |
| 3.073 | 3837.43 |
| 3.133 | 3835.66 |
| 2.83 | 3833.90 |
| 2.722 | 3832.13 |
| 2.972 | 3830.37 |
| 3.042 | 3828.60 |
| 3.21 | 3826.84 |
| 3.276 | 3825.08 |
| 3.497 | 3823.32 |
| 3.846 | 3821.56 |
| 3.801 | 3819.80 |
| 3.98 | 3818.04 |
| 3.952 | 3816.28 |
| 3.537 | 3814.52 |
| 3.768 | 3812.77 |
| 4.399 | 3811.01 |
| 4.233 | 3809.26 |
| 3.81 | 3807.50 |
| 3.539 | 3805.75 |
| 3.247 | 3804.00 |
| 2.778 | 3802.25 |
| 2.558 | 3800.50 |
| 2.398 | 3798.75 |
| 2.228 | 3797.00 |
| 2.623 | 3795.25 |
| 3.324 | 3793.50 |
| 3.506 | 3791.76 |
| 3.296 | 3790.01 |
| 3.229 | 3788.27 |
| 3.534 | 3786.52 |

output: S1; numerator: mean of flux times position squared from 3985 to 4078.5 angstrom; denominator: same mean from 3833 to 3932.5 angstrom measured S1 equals 1.37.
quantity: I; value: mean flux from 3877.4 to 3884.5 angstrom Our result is 3.58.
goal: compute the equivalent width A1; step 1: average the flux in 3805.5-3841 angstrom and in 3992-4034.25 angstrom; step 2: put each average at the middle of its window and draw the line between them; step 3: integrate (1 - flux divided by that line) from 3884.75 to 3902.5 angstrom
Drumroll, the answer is 3.2 angstrom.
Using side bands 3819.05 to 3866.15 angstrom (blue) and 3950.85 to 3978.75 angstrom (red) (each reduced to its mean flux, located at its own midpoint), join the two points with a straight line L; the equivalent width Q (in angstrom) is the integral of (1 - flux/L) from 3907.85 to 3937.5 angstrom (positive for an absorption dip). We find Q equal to -2.1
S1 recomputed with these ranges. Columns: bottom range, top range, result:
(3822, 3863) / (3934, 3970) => 1.14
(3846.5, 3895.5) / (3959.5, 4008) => 1.24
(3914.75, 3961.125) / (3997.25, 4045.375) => 1.34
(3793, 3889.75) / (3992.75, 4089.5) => 1.44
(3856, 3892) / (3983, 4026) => 1.47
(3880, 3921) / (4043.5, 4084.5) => 1.22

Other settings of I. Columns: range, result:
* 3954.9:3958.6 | 4.19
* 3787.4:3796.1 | 3.2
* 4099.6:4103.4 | 4.46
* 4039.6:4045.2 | 3.95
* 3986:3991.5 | 4.41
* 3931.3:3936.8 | 2.81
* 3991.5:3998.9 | 4.55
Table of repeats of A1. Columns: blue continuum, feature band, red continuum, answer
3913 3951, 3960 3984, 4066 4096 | 4.25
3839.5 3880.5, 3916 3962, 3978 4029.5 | 5.98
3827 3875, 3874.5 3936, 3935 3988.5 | 1.35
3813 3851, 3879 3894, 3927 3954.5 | 1.31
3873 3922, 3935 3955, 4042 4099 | -2.28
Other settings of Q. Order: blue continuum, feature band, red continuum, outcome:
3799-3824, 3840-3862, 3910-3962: -0.1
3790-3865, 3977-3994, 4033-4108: -1.7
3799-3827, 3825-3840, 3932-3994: 2.4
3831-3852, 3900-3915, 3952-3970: -3.1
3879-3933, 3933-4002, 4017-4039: 1.0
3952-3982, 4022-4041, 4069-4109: -4.6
